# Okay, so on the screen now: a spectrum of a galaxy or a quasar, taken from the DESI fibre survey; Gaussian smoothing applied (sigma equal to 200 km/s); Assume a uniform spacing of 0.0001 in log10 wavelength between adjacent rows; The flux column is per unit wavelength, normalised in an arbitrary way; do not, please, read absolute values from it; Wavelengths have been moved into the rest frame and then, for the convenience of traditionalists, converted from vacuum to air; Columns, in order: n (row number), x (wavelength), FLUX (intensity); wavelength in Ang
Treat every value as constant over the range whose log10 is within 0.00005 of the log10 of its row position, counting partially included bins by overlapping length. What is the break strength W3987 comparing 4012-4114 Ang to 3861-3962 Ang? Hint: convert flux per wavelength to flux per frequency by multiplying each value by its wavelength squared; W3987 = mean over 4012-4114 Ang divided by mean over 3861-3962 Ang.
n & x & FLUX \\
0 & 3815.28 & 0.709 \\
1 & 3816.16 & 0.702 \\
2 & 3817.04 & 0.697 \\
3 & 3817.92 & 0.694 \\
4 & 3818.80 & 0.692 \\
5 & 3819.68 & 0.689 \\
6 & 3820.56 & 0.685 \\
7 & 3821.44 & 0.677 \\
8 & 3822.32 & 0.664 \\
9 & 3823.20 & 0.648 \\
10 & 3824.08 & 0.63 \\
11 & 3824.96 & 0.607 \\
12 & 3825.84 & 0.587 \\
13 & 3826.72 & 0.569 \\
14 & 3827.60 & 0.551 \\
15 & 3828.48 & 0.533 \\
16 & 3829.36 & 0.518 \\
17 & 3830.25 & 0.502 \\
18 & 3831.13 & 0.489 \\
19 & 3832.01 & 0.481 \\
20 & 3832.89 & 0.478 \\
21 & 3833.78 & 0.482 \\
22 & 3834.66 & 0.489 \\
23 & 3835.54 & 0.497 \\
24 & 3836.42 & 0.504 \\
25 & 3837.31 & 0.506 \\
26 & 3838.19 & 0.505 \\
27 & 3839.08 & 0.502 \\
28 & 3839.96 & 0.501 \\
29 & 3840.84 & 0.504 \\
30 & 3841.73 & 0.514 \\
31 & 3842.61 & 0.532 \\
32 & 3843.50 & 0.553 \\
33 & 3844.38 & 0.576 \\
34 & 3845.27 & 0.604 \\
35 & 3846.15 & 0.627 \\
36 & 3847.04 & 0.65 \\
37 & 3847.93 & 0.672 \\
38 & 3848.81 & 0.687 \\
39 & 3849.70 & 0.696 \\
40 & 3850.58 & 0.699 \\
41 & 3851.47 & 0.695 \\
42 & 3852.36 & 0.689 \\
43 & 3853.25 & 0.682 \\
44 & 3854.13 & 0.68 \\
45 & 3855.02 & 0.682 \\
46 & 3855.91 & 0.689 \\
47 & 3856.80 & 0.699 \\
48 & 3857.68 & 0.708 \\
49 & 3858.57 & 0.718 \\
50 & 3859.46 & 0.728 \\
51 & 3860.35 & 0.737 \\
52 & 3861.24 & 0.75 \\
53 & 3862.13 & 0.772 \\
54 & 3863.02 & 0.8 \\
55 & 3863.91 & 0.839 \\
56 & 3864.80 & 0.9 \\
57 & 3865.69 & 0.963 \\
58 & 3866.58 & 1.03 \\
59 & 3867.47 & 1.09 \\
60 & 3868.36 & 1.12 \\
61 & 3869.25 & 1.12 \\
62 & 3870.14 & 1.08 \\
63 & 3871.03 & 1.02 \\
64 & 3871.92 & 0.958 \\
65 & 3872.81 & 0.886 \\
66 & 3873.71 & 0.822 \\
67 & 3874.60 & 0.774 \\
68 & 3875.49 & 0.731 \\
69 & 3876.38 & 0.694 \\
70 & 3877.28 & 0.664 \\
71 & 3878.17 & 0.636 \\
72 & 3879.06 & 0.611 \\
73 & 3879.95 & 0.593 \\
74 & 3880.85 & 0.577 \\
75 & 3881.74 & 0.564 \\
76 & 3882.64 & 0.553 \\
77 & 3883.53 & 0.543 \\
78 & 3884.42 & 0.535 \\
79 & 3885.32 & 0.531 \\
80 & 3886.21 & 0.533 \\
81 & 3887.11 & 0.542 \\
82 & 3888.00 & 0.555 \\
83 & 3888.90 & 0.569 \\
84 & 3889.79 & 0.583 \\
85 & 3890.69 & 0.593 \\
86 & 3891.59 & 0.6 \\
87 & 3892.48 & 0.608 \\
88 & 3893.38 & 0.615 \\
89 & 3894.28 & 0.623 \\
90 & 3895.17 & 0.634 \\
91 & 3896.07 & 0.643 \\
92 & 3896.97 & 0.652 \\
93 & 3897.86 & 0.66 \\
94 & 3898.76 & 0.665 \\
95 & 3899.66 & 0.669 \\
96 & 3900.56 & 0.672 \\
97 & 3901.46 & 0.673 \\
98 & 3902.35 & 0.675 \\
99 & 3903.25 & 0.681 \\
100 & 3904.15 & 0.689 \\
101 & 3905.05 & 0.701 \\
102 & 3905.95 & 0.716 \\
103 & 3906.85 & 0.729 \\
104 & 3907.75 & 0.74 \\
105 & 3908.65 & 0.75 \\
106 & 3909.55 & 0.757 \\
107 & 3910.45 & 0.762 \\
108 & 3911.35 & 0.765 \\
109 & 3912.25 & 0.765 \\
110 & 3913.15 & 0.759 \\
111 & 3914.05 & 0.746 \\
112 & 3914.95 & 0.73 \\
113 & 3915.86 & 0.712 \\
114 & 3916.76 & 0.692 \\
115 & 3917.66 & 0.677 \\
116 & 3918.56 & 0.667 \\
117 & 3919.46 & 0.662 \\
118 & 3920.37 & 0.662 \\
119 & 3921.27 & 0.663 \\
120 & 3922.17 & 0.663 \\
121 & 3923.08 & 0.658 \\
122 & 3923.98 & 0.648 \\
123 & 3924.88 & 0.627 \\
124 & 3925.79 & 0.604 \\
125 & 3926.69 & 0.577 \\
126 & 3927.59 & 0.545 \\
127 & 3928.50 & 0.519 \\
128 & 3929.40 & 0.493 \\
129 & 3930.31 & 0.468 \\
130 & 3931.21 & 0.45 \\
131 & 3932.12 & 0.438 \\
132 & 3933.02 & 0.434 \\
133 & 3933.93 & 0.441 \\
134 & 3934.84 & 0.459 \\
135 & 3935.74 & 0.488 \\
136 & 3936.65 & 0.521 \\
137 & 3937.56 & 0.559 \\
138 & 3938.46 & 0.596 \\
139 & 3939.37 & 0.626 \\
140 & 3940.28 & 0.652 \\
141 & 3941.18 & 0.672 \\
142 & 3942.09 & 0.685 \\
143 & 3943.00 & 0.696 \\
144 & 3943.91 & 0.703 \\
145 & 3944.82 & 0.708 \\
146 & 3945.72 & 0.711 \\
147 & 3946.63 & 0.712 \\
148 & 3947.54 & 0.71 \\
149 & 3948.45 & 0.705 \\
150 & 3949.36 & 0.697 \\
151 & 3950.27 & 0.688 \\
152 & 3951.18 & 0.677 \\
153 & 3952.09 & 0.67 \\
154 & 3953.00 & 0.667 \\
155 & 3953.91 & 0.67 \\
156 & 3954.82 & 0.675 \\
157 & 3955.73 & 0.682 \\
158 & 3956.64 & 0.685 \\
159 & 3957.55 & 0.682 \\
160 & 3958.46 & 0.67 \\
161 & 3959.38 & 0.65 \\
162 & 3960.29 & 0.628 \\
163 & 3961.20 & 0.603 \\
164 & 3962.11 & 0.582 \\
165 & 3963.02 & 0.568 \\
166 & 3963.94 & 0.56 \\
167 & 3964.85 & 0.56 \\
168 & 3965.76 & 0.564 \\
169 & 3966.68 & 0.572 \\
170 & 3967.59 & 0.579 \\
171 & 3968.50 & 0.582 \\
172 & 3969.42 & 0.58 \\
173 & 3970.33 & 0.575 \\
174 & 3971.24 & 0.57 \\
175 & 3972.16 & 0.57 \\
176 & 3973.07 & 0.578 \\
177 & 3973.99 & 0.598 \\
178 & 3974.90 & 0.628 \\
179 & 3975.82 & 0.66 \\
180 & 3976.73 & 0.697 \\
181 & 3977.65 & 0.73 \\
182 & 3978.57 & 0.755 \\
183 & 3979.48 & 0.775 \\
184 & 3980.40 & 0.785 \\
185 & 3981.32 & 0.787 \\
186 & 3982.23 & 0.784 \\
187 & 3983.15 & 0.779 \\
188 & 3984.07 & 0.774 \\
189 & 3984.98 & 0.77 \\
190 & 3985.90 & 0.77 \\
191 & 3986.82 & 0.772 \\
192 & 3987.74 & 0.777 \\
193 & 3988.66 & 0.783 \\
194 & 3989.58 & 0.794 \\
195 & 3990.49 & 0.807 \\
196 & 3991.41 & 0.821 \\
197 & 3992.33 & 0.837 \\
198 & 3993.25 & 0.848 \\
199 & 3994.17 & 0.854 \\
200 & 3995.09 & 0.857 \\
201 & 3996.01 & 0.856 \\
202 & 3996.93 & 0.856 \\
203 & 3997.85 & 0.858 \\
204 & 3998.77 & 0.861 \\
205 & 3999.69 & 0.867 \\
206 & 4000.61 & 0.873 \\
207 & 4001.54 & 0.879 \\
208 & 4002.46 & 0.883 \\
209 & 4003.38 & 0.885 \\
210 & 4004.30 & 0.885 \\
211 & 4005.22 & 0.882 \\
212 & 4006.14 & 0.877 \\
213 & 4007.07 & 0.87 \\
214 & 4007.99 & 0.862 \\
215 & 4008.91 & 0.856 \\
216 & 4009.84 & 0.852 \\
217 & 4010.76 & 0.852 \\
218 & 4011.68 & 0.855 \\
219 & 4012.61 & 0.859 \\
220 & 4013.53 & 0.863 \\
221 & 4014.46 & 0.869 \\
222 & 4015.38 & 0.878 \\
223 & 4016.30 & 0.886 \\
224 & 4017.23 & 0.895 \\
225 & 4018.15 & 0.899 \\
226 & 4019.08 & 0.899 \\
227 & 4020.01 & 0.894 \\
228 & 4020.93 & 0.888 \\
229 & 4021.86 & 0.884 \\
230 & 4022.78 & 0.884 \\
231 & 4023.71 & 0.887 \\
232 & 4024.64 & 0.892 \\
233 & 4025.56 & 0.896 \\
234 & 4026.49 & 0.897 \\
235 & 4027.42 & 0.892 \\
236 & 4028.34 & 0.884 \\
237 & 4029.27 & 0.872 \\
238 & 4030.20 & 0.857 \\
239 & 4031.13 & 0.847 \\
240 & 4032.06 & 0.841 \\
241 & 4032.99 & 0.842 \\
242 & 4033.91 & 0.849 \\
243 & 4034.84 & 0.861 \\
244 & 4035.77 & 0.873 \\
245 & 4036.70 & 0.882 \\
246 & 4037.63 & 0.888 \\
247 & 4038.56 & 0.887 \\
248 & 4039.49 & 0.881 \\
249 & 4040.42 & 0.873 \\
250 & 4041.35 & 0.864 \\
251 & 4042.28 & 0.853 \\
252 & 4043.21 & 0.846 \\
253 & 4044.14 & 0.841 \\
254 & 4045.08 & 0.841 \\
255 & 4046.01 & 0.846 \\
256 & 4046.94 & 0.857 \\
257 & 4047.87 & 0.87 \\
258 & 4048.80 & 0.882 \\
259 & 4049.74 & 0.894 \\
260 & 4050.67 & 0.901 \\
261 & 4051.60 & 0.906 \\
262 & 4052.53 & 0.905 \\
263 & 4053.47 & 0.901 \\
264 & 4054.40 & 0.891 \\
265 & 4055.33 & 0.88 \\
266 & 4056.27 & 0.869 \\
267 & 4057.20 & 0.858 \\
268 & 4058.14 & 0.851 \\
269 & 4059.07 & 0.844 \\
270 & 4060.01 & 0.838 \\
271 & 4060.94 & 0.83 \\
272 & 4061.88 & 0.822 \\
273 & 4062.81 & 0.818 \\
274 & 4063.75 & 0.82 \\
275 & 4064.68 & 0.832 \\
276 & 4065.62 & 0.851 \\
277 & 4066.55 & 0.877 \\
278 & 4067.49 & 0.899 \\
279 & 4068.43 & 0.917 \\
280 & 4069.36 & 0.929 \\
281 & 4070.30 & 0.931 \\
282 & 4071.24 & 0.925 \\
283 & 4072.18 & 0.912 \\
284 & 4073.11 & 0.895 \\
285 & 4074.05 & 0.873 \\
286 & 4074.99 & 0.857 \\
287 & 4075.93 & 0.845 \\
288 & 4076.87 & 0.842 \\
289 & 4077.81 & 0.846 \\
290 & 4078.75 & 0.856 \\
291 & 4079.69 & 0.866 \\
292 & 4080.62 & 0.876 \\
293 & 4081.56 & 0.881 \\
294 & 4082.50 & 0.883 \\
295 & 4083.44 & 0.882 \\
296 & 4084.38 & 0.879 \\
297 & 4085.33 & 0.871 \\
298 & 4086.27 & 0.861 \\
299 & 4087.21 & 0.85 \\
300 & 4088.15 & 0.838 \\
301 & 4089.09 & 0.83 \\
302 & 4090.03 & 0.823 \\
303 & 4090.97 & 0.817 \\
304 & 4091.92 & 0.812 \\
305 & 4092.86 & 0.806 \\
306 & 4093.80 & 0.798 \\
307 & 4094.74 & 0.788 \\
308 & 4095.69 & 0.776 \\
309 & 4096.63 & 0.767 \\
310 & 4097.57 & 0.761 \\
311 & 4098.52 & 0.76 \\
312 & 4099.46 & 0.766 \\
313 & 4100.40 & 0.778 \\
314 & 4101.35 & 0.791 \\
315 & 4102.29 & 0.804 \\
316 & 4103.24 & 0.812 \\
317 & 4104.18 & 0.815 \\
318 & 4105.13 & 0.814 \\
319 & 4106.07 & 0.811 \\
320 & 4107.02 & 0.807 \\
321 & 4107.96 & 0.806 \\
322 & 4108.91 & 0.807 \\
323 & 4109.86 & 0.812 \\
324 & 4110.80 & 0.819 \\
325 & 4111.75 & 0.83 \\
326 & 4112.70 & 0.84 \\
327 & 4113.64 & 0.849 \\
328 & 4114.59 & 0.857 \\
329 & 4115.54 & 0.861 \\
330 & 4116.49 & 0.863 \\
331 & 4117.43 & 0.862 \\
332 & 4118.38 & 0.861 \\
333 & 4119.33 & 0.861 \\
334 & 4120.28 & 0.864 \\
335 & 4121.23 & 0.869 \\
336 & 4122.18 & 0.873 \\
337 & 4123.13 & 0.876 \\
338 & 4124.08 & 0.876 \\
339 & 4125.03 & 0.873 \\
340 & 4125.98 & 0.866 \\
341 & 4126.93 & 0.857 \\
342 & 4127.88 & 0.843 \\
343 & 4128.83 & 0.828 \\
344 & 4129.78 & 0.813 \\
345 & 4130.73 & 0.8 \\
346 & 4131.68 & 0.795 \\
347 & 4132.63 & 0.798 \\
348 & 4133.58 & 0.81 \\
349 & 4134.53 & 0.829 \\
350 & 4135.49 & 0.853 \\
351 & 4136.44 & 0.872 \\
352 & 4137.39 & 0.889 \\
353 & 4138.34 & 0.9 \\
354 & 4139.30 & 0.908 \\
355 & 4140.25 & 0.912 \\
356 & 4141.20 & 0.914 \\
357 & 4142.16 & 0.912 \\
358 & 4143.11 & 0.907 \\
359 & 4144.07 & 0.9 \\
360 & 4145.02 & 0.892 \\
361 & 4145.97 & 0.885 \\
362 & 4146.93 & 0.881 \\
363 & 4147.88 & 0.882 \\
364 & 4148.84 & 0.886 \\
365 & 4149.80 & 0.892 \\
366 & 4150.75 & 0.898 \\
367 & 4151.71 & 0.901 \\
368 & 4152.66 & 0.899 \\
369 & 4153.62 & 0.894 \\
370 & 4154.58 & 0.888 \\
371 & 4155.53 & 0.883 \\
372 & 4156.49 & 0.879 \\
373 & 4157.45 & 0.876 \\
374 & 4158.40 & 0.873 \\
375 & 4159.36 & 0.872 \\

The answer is 1.36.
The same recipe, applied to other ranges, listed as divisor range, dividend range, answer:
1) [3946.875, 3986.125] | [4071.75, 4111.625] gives 1.33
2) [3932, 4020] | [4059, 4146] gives 1.24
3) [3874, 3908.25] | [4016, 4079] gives 1.49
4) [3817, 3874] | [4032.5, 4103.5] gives 1.39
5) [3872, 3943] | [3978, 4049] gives 1.42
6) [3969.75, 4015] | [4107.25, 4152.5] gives 1.16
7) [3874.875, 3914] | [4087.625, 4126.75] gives 1.41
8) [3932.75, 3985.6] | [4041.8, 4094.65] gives 1.41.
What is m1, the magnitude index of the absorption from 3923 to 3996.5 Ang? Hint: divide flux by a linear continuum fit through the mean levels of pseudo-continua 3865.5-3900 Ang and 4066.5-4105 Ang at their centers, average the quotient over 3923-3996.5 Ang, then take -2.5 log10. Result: 0.16 mag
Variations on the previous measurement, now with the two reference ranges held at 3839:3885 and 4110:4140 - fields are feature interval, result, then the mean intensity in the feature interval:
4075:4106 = 0.013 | 0.825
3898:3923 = 0.067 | 0.704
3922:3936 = 0.388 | 0.53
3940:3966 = 0.165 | 0.661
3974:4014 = -0.036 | 0.816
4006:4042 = -0.092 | 0.874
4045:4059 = -0.078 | 0.877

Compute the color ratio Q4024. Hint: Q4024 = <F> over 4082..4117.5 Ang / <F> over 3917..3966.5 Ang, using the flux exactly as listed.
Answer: 1.3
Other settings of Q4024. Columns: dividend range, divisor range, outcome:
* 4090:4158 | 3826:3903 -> 1.28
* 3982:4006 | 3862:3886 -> 1.05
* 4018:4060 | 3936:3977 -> 1.38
